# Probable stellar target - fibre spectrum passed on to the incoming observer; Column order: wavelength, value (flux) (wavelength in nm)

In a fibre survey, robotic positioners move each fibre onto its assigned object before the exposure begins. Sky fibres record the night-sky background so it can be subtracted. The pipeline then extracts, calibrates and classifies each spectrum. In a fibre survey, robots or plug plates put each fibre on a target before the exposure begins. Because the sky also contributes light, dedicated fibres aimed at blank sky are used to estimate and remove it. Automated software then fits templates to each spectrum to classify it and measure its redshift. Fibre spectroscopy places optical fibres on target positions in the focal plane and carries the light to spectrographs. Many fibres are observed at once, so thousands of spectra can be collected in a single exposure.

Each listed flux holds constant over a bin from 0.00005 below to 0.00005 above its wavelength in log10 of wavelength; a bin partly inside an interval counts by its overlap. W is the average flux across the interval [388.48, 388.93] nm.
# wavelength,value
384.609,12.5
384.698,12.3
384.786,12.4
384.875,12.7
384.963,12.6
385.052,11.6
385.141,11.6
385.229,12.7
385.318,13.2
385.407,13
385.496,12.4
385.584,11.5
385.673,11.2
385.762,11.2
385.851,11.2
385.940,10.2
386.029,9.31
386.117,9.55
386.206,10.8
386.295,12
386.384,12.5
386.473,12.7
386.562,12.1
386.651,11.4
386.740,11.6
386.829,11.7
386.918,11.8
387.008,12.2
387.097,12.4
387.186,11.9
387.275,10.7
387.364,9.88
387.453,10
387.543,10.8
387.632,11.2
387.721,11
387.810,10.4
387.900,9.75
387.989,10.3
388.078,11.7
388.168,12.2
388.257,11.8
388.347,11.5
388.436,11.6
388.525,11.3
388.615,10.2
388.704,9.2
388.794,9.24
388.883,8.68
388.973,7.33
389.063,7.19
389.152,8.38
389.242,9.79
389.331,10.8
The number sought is 9.72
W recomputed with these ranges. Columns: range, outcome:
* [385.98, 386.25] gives 9.92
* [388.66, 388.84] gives 9.22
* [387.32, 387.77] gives 10.6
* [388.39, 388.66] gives 11.1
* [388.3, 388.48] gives 11.5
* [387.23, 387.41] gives 10.3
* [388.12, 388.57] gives 11.7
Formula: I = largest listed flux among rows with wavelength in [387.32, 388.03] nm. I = 11.2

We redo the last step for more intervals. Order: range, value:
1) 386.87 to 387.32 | 12.4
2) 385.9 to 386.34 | 12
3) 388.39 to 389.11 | 11.6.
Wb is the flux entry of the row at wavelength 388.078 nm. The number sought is 11.7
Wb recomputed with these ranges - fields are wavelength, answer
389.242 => 9.79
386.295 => 12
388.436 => 11.6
